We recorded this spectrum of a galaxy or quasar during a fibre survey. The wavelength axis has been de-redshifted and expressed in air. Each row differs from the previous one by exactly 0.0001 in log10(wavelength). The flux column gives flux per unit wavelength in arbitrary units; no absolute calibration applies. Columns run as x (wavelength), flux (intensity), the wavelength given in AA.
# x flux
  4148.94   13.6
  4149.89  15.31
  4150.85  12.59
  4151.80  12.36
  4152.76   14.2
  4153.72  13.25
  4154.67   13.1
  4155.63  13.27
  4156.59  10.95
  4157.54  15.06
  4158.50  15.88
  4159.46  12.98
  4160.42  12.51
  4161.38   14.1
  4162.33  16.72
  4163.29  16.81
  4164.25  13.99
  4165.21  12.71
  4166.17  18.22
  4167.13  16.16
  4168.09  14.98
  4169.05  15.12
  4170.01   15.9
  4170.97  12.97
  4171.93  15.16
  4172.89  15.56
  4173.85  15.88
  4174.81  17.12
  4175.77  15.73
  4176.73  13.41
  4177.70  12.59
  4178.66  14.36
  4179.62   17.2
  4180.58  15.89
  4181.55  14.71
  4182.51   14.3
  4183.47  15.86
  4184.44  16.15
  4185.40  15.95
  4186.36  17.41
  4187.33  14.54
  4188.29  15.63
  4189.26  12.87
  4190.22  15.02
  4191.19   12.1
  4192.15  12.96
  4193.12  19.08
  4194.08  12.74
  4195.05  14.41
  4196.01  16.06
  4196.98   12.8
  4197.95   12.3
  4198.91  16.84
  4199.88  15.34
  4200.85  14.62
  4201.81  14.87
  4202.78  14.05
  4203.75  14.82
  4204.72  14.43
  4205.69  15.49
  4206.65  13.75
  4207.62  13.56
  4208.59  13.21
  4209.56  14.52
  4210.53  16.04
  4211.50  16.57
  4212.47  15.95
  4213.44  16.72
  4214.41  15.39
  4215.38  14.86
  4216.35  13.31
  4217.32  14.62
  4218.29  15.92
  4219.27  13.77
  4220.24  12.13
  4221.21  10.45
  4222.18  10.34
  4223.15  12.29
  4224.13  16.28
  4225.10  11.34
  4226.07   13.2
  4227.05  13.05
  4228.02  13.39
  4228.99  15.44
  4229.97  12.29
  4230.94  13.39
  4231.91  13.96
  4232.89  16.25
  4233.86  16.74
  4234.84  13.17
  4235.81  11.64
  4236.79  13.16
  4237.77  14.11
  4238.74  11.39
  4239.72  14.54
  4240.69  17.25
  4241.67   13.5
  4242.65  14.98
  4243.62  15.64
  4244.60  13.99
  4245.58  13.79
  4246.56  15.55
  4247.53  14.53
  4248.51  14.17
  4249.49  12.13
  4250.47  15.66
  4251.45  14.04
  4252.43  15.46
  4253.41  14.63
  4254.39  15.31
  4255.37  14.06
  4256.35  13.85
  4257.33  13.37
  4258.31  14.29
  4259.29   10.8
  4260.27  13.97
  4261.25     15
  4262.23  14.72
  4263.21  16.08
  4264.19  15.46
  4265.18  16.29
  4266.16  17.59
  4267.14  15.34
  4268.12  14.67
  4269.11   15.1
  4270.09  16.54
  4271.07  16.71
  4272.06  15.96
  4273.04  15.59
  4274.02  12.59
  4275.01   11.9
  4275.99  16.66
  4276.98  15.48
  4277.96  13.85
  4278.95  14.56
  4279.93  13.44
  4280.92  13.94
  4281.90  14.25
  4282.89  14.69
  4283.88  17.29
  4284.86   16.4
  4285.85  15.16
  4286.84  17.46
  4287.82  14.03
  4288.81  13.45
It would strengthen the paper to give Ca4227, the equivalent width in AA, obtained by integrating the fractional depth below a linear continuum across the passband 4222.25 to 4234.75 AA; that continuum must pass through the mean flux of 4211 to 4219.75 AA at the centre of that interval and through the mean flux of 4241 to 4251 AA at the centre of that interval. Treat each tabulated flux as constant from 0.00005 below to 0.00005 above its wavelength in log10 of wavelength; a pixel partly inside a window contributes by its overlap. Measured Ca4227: 0.89 AA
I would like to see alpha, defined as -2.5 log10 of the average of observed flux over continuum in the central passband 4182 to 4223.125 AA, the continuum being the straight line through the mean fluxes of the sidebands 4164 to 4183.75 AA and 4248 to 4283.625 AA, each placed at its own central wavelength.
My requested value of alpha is 0.034 mag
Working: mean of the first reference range 15.1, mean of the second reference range 14.7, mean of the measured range 14.5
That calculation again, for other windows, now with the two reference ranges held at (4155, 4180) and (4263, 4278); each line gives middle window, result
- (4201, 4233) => 0.074 mag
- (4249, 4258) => 0.075 mag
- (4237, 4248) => 0.057 mag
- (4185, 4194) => -0.002 mag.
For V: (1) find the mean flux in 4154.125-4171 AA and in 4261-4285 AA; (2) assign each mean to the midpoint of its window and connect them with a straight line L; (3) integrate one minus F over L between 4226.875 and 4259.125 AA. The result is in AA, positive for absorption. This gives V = 1.8 AA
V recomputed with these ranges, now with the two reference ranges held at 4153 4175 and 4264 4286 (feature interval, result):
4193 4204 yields 0.1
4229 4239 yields 0.8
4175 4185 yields -0.2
